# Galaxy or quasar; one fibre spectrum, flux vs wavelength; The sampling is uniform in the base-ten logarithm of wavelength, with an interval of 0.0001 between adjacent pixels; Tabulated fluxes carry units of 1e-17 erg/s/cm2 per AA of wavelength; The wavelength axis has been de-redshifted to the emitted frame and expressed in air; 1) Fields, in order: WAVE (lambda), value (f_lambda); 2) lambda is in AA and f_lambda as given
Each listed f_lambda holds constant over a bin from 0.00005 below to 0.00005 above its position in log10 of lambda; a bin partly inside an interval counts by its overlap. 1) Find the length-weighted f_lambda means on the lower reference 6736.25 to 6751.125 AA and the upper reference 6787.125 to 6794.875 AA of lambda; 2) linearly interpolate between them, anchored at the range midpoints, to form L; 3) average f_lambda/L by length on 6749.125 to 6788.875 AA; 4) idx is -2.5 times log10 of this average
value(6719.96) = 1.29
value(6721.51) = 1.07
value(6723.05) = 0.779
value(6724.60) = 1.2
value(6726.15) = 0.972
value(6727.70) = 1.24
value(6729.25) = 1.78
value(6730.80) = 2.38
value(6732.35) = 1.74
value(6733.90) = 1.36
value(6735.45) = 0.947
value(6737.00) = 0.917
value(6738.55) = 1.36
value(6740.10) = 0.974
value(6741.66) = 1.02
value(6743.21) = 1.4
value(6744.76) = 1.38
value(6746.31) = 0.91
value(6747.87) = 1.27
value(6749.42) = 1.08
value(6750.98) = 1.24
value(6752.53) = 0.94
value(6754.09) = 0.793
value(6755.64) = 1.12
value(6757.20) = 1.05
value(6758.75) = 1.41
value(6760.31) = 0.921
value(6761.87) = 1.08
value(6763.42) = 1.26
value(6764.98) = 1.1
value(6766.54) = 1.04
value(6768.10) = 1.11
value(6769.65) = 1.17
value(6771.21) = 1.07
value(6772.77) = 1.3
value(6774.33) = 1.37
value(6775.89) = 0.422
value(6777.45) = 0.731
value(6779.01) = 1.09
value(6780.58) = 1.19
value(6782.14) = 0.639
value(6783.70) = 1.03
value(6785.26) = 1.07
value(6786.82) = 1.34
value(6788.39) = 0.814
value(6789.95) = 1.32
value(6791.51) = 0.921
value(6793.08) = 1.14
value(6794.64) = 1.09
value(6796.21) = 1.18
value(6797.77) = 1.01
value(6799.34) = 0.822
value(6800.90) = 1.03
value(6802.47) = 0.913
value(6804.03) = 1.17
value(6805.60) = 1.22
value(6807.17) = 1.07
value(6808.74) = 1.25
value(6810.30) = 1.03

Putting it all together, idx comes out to 0.06 mag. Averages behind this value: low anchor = 1.15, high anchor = 1.07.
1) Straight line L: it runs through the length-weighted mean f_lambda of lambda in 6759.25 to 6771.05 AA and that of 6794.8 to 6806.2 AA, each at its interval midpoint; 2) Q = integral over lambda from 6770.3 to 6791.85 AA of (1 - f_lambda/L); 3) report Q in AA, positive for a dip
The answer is 1.1 AA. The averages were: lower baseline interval 1.1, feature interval 1.02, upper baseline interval 1.05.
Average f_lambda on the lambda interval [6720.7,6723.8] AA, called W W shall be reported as 0.931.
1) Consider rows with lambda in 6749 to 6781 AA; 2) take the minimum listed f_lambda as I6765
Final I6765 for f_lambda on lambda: 0.422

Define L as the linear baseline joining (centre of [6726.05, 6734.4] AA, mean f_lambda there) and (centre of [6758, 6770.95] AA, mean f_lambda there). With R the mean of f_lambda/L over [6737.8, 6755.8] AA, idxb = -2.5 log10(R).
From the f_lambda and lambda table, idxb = 0.23 mag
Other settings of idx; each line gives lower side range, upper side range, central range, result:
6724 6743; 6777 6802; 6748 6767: 0.10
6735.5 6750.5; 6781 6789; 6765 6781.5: -0.02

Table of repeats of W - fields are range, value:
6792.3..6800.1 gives 1.05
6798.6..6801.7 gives 0.928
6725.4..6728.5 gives 1.11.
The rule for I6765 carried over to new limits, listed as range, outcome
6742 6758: 0.793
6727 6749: 0.91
